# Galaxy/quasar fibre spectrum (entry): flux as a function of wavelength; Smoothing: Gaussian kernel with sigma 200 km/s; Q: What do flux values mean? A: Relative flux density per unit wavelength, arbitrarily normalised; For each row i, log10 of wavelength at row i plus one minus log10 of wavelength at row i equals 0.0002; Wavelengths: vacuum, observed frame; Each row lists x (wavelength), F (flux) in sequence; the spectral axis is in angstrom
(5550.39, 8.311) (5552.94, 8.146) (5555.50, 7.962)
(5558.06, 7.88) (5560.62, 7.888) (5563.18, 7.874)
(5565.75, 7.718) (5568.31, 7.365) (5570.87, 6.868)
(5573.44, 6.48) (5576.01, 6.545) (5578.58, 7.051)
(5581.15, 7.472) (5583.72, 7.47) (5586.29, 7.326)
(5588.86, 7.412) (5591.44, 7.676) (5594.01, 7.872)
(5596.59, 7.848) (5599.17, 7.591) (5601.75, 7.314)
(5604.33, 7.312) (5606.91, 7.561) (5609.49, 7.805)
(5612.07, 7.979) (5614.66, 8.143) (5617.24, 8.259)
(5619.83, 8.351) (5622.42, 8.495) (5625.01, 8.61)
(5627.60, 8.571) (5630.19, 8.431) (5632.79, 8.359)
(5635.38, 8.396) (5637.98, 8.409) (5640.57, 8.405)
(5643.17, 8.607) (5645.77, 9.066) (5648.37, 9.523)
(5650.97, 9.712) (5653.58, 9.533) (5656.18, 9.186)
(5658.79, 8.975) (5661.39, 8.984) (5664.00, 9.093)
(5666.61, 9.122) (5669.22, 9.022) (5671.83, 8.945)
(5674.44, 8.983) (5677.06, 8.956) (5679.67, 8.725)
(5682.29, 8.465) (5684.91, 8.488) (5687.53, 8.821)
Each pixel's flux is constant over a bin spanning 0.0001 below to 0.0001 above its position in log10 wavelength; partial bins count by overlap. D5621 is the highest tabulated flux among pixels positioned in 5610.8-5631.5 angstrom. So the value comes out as 8.61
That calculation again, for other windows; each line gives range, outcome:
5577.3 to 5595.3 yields 7.872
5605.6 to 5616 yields 8.143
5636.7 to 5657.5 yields 9.712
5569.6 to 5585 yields 7.472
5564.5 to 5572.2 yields 7.718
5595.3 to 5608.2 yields 7.848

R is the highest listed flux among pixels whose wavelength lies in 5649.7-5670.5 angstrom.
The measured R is 9.712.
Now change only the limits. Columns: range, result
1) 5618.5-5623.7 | 8.495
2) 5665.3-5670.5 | 9.122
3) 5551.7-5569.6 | 8.146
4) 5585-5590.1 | 7.412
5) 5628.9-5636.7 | 8.431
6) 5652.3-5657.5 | 9.533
